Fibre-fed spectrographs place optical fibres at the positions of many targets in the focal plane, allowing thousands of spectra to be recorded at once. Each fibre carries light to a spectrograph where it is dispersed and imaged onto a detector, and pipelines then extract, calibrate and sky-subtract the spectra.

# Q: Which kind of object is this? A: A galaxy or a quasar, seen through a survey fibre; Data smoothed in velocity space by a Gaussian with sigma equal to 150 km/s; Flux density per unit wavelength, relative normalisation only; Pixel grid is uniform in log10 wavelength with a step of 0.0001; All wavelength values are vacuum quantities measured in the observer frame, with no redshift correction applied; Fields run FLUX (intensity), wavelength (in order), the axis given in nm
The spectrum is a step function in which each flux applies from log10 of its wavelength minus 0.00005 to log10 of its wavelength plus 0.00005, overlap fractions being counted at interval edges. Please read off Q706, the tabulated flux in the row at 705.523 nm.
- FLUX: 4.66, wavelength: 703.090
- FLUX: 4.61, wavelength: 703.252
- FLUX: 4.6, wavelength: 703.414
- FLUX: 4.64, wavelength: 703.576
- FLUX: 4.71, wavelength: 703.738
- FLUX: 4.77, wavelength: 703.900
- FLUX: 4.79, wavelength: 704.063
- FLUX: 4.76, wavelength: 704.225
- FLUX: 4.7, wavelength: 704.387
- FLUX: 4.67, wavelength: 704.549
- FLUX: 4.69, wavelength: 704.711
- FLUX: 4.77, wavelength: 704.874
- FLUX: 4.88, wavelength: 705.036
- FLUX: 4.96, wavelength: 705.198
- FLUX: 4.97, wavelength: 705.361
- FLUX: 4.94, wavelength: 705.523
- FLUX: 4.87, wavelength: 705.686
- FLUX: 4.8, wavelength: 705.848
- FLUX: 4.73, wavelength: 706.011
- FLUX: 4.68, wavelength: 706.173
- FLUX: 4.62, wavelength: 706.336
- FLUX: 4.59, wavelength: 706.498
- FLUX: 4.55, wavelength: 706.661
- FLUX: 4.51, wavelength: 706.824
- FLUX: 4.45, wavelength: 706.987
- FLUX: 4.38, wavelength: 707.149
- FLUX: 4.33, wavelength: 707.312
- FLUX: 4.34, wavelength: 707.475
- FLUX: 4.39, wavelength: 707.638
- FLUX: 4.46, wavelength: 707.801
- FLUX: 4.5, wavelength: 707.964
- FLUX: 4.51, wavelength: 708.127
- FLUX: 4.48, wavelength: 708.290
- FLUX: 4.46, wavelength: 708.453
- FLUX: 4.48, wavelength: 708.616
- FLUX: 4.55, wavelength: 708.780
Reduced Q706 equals 4.94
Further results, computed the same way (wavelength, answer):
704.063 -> 4.79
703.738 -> 4.71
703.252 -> 4.61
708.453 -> 4.46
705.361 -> 4.97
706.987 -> 4.45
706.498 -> 4.59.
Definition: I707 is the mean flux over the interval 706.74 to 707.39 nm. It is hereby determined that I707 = 4.42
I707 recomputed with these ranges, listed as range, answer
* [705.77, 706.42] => 4.71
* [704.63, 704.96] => 4.73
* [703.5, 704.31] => 4.73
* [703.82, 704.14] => 4.77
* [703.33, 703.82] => 4.65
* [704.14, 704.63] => 4.72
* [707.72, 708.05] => 4.48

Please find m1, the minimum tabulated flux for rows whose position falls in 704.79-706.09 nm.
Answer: 4.73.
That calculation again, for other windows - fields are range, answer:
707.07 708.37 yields 4.33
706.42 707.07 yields 4.45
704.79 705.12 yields 4.77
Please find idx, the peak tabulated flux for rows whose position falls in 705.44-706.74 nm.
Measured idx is 4.94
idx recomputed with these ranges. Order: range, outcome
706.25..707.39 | 4.62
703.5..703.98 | 4.77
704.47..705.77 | 4.97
